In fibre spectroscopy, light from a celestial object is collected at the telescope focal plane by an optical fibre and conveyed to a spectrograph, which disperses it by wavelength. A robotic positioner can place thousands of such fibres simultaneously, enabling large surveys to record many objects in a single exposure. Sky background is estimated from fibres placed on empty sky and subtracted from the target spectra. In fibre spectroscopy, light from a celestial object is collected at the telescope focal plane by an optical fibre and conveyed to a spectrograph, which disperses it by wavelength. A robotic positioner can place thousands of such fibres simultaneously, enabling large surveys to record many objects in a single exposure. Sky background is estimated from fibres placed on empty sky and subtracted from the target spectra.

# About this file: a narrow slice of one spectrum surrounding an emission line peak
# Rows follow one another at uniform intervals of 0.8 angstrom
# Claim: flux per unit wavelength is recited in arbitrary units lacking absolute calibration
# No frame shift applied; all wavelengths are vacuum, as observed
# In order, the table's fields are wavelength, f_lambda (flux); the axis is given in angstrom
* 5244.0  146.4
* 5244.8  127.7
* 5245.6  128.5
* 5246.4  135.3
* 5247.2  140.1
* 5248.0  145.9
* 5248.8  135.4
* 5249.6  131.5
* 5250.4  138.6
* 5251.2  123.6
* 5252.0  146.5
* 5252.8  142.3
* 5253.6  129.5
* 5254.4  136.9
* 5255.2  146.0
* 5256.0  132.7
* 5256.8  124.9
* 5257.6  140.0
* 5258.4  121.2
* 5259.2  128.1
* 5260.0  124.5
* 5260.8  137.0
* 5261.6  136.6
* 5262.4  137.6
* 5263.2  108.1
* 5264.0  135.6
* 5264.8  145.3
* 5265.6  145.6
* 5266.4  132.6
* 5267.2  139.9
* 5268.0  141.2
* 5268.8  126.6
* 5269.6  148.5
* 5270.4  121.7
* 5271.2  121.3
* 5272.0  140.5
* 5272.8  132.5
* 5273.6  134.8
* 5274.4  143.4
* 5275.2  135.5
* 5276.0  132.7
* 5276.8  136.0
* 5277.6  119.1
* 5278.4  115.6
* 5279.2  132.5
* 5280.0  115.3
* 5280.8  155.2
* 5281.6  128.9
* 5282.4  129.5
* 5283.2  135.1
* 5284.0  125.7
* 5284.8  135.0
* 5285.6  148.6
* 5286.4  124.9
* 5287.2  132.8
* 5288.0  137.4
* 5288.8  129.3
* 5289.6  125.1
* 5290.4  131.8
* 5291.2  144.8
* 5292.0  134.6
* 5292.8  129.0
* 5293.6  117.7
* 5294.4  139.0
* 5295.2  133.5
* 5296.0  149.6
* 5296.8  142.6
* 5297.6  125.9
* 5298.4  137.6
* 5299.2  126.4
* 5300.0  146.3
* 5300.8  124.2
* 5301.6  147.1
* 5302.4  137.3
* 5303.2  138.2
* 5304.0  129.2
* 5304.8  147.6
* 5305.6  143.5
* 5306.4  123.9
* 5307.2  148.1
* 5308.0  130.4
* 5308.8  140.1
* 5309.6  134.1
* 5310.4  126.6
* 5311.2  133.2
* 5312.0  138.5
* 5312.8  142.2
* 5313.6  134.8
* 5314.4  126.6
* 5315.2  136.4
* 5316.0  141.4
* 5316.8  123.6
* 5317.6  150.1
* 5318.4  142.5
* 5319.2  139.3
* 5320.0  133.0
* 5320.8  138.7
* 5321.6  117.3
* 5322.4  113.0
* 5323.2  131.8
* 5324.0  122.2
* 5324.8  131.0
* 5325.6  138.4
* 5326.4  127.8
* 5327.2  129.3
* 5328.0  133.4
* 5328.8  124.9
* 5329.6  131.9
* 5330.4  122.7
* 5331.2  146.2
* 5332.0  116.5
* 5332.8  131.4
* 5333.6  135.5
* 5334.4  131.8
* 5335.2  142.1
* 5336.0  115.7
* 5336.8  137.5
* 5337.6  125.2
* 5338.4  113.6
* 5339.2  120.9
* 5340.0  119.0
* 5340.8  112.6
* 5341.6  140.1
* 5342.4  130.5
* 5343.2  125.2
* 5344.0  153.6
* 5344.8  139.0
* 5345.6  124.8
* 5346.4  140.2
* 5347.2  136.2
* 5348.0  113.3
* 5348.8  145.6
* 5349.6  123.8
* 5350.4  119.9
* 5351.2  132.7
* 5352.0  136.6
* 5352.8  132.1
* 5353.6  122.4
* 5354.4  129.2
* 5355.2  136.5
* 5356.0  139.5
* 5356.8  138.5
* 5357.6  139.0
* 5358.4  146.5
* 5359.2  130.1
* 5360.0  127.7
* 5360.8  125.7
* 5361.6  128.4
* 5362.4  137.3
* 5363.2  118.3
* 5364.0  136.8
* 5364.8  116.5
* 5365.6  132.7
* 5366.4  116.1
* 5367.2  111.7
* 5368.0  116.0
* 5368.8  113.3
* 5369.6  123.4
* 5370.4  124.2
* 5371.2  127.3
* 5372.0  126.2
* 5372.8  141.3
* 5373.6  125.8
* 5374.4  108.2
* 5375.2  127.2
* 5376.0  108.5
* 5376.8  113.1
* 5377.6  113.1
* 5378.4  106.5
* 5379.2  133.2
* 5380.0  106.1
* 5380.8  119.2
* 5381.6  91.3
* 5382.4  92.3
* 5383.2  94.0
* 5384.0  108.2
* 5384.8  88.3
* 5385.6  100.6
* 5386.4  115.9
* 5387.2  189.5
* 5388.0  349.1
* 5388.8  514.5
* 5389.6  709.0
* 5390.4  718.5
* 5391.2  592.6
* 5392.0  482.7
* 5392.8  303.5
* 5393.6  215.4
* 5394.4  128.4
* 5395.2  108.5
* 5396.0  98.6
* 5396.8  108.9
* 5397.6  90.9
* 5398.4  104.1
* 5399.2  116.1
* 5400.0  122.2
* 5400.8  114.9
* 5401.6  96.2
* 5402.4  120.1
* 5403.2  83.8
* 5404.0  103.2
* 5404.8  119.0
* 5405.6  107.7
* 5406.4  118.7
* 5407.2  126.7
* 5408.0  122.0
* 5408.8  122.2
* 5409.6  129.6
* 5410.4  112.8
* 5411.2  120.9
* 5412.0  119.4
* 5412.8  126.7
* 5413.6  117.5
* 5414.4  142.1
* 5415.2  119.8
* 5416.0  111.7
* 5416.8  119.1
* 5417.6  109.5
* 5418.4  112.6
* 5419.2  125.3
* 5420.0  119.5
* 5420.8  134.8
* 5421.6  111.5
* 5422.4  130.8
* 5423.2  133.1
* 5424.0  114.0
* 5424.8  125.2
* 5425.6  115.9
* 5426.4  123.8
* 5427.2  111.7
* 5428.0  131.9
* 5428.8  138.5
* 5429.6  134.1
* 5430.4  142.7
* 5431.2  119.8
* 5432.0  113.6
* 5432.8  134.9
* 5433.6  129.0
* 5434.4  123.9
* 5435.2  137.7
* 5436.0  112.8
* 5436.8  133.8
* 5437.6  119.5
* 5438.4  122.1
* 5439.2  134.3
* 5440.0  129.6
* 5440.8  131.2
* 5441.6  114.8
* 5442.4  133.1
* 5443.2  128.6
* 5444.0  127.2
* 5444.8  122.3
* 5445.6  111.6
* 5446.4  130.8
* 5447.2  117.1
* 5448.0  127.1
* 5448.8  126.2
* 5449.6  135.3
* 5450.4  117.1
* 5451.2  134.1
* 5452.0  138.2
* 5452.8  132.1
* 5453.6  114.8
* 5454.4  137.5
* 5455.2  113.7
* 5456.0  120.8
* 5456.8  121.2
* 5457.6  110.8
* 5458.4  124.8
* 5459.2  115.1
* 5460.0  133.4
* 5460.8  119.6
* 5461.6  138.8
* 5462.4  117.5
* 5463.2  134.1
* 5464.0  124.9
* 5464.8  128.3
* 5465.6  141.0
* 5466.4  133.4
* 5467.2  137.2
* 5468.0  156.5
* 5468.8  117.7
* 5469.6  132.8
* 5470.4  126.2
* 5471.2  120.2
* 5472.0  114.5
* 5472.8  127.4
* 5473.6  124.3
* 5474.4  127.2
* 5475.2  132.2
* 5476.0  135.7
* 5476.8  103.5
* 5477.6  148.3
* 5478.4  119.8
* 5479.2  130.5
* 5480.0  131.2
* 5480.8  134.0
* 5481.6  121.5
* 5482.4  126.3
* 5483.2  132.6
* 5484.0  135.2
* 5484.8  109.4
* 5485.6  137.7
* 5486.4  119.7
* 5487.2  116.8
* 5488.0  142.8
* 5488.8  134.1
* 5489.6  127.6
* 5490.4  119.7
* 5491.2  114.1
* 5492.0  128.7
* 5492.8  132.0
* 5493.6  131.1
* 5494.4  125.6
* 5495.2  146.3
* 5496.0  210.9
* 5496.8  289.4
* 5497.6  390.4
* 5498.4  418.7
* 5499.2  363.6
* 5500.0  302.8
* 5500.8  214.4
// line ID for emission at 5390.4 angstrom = H-beta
